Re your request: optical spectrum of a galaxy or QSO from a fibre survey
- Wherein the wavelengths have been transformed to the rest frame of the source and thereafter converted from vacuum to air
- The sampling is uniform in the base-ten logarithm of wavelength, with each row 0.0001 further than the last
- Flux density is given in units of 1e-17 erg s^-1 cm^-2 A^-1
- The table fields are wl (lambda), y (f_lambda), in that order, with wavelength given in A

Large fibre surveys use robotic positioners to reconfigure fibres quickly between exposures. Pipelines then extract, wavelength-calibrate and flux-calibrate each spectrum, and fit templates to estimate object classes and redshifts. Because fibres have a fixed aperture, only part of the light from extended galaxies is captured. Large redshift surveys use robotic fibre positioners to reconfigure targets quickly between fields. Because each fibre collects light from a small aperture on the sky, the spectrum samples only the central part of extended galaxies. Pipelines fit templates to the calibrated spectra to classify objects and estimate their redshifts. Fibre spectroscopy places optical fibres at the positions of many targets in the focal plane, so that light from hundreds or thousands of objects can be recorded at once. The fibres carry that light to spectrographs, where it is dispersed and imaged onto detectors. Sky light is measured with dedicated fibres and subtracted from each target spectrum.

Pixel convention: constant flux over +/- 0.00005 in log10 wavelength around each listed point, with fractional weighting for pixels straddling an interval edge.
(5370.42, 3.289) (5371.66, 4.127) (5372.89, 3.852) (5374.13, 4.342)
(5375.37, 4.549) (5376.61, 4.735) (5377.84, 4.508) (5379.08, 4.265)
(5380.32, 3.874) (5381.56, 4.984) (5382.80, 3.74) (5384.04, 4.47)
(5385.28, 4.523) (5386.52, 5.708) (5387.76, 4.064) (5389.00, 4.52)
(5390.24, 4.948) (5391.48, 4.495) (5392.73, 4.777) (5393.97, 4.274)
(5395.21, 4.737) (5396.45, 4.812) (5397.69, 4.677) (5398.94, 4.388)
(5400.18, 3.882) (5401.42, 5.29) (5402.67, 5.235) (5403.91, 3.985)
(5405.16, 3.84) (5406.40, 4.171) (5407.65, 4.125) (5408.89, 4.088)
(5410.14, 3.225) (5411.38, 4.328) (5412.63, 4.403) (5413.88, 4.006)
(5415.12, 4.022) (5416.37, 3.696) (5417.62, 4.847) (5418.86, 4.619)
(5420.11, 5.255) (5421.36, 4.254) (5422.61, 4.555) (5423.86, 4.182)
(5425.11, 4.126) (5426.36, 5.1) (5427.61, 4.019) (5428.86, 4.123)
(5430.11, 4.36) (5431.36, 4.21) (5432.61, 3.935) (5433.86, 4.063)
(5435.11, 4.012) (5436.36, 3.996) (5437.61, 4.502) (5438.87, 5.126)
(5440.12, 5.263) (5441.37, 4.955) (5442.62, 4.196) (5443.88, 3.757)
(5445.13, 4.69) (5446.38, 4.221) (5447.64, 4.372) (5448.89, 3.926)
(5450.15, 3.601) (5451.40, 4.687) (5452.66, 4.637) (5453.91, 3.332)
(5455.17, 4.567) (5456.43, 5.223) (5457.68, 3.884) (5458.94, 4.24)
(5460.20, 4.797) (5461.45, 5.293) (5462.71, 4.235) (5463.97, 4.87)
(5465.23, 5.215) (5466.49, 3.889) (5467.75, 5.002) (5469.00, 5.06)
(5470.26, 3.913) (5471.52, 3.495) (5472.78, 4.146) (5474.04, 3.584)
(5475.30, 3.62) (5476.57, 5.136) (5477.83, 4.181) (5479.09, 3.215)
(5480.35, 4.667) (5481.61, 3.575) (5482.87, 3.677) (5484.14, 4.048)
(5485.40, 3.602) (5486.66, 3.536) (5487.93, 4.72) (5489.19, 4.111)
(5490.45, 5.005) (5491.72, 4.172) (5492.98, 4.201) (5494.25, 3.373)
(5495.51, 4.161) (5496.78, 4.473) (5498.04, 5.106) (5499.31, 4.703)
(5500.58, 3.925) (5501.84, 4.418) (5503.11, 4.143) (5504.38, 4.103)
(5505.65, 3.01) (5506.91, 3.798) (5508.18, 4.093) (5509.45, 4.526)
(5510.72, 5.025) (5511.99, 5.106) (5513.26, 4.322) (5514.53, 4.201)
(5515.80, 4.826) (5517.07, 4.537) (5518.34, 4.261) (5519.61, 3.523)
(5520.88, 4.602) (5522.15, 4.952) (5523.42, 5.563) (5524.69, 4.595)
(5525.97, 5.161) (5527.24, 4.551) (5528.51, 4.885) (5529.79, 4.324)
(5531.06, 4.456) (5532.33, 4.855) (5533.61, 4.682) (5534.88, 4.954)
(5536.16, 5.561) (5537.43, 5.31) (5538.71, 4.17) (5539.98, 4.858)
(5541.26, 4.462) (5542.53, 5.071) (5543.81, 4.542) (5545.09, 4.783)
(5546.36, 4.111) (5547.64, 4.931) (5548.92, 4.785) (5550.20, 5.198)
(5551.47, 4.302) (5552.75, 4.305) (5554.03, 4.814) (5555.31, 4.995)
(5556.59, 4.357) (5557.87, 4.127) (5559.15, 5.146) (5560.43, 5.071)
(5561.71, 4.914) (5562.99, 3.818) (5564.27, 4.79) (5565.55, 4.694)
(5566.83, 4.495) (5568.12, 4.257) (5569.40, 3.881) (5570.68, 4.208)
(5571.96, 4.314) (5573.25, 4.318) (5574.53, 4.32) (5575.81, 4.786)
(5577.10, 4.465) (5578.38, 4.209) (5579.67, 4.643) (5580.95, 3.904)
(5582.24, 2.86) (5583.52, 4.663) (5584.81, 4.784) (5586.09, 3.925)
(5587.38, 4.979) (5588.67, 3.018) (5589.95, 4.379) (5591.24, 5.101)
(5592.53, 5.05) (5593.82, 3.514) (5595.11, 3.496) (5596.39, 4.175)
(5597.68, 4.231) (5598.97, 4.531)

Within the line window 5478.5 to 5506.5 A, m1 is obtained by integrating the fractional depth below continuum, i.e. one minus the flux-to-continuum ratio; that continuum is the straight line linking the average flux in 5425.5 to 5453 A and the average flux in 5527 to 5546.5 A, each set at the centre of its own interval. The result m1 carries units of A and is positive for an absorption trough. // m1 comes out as 2.9 A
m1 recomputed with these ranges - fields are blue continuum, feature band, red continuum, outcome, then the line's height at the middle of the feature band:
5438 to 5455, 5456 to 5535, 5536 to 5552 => 3.4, 4.57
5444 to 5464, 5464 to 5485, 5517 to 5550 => 1.4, 4.47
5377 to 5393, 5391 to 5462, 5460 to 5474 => 2.1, 4.51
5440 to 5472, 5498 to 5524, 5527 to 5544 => 1.5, 4.67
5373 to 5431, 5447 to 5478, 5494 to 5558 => 0.8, 4.48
